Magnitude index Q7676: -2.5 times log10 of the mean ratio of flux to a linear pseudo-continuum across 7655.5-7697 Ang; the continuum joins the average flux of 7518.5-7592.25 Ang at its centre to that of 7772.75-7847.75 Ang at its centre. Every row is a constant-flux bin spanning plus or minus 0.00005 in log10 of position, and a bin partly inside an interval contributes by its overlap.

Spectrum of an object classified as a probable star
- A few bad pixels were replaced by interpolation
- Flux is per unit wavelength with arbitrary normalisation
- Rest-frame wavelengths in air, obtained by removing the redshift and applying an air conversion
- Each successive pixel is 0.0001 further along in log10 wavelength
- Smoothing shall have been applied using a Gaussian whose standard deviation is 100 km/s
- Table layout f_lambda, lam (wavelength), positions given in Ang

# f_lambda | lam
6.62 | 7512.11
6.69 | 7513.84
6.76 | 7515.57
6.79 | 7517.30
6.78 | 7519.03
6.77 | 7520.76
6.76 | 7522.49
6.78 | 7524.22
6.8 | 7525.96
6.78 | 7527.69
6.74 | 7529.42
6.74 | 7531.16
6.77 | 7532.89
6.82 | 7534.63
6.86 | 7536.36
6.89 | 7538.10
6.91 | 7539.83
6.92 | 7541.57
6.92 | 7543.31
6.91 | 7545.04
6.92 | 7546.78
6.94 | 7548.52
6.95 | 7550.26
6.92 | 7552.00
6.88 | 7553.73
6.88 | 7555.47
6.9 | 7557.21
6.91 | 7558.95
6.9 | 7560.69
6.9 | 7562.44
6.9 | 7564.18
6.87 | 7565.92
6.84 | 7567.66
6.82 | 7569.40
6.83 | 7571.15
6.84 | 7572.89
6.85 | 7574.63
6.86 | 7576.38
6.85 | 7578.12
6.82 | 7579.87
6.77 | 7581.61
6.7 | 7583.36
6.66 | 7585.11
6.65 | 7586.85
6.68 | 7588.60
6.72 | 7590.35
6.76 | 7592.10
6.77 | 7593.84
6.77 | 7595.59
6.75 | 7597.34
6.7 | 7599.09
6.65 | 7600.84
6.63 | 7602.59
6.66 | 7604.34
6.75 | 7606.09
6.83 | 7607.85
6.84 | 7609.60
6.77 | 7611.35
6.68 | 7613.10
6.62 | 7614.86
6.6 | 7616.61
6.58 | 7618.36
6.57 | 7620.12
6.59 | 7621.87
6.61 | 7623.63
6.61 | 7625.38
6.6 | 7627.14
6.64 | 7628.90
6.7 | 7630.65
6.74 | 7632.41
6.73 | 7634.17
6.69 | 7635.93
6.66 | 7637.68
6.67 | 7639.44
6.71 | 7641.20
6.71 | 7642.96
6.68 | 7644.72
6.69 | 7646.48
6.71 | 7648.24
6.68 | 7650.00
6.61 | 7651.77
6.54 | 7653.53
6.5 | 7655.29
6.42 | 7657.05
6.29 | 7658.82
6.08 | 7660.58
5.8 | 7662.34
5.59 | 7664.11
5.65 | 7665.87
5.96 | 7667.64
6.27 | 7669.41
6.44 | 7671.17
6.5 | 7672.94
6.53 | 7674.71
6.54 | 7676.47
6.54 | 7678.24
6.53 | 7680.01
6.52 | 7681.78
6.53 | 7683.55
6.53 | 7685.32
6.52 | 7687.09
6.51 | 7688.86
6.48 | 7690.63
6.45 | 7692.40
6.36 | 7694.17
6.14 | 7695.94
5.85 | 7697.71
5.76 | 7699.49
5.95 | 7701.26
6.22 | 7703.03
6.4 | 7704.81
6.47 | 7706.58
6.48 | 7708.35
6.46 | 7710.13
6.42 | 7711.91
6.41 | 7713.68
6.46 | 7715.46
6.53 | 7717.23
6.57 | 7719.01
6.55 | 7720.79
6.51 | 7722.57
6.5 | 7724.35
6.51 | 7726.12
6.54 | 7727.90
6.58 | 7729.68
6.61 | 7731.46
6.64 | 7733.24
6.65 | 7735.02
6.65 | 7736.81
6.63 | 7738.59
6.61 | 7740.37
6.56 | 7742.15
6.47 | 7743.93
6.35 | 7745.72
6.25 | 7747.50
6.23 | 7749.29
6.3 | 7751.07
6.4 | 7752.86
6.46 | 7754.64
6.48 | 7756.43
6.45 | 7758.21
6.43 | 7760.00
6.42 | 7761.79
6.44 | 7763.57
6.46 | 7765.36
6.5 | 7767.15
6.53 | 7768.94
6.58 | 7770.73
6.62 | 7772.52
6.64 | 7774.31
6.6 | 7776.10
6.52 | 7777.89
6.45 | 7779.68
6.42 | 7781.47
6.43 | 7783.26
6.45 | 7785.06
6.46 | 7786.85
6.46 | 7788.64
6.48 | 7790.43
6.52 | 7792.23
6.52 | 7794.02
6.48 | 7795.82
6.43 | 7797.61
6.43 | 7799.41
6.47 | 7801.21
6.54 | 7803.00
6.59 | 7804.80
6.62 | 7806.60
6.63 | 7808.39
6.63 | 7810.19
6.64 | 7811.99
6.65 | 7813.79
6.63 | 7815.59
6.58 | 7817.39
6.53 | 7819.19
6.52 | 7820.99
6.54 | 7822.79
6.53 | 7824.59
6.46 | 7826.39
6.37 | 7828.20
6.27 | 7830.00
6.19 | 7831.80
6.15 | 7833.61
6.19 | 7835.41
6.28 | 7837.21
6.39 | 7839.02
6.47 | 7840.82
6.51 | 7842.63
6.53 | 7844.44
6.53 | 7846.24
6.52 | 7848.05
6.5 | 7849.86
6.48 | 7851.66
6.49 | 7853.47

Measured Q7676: 0.06 mag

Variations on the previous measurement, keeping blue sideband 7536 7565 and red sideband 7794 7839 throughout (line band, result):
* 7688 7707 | 0.07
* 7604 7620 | 0.02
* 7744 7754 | 0.04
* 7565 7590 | 0.01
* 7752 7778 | 0.01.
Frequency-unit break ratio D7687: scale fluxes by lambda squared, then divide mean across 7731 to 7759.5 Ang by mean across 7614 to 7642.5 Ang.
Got 1.00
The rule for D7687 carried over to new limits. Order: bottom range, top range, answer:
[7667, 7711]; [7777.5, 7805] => 1.05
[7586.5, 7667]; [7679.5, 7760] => 1.00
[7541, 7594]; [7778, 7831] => 1.01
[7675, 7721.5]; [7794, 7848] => 1.05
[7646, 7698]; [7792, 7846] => 1.06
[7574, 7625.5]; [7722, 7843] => 1.01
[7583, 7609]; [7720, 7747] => 1.01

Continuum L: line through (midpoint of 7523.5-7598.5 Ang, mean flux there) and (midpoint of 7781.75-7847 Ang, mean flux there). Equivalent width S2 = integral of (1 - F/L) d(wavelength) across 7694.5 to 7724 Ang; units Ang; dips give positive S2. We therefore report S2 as 1.3 Ang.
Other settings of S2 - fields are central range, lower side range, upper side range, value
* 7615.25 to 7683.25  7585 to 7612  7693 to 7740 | 1.1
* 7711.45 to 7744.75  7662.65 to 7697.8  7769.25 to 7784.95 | -0.6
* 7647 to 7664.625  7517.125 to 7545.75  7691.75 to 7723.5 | 0.4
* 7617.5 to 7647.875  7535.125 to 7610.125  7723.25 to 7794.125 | 0.3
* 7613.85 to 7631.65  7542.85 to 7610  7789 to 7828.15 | 0.4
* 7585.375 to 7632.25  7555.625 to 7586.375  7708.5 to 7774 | 0.5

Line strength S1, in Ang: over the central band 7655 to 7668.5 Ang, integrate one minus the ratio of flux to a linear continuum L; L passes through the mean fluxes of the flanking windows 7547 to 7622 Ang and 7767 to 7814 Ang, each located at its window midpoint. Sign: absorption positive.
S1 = 1.4 Ang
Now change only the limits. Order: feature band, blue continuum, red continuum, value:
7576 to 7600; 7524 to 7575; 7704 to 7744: 0.17 Ang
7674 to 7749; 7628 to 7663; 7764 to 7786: 1.09 Ang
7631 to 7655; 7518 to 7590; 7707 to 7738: 0.00 Ang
